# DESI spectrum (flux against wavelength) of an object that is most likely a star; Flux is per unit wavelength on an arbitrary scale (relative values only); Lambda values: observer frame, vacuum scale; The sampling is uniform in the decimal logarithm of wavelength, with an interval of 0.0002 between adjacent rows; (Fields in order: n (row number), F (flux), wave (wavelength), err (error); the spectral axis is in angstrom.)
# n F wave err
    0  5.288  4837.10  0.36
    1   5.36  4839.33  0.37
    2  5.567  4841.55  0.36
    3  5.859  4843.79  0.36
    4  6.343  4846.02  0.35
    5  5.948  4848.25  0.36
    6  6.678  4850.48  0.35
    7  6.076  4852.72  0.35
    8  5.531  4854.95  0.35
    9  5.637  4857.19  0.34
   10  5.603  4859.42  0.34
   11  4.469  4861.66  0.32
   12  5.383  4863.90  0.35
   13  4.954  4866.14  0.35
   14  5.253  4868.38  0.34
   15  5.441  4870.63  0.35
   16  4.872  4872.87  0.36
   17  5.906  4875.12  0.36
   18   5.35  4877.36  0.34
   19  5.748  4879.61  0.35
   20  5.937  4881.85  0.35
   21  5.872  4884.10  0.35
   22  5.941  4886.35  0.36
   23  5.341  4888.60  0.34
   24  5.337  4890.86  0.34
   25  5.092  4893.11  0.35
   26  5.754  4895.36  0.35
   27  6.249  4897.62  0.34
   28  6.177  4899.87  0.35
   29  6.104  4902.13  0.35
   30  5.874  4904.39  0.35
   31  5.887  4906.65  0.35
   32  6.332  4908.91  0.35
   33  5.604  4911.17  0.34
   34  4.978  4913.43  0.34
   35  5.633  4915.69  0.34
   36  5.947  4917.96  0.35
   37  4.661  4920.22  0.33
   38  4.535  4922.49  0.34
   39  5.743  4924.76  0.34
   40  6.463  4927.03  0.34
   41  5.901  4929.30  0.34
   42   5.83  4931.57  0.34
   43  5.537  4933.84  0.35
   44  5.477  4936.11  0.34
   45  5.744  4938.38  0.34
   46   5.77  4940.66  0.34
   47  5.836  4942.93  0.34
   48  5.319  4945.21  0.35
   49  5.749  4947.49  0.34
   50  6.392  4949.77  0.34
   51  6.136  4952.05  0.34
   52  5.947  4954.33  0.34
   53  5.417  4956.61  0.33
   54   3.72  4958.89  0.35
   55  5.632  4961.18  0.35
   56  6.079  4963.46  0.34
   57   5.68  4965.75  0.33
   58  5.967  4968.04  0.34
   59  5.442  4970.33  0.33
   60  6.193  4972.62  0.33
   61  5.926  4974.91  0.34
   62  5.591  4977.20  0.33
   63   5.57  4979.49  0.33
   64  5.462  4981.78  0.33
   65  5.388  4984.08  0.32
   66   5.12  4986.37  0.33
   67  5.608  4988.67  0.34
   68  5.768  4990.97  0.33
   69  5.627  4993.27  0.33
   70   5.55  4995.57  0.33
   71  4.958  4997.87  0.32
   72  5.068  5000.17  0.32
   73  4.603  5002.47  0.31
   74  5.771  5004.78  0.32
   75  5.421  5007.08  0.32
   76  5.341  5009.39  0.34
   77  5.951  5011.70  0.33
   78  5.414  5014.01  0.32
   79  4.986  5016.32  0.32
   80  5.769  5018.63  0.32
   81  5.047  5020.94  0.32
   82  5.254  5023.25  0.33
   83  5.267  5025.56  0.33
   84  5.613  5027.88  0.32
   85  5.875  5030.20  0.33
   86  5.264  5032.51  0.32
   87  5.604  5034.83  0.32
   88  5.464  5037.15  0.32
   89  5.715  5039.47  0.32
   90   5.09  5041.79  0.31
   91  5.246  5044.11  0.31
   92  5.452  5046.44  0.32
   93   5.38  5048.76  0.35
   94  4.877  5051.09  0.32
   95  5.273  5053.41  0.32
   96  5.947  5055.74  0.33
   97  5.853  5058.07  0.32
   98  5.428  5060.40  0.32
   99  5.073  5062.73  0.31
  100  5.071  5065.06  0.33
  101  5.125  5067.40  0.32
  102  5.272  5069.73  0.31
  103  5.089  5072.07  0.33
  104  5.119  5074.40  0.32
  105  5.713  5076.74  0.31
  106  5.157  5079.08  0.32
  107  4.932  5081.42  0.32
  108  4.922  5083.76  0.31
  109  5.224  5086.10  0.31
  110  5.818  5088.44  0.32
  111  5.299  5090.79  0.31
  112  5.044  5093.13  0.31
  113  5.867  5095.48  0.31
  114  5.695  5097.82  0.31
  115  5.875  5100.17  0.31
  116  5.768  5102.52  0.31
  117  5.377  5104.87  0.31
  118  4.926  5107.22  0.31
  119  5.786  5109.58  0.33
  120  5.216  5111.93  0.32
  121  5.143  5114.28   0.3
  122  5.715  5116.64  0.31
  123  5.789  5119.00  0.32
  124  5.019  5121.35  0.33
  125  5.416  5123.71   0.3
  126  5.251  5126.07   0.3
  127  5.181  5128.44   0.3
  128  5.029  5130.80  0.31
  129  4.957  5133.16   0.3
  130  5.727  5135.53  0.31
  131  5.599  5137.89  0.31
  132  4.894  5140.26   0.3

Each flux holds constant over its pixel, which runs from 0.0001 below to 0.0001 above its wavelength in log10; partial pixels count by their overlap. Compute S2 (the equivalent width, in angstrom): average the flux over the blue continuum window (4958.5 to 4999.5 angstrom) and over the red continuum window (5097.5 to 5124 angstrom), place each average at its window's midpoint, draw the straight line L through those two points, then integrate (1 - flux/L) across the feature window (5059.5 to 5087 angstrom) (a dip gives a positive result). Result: 1.59 angstrom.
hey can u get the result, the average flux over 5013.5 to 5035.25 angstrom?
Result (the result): 5.4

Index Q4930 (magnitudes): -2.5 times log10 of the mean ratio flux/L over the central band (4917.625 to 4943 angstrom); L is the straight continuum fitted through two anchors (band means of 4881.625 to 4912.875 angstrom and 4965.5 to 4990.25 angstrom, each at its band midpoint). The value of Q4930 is 0.02 mag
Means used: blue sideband 5.8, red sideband 5.63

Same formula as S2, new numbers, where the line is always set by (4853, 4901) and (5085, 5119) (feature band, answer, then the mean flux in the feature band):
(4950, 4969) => -0.32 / 5.61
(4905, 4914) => -0.38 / 5.76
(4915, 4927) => 0.27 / 5.39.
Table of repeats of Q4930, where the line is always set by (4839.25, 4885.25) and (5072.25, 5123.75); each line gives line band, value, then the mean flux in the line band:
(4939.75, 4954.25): -0.06 mag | 5.87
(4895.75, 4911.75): -0.09 mag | 6.03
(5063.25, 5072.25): 0.06 mag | 5.14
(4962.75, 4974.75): -0.07 mag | 5.87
